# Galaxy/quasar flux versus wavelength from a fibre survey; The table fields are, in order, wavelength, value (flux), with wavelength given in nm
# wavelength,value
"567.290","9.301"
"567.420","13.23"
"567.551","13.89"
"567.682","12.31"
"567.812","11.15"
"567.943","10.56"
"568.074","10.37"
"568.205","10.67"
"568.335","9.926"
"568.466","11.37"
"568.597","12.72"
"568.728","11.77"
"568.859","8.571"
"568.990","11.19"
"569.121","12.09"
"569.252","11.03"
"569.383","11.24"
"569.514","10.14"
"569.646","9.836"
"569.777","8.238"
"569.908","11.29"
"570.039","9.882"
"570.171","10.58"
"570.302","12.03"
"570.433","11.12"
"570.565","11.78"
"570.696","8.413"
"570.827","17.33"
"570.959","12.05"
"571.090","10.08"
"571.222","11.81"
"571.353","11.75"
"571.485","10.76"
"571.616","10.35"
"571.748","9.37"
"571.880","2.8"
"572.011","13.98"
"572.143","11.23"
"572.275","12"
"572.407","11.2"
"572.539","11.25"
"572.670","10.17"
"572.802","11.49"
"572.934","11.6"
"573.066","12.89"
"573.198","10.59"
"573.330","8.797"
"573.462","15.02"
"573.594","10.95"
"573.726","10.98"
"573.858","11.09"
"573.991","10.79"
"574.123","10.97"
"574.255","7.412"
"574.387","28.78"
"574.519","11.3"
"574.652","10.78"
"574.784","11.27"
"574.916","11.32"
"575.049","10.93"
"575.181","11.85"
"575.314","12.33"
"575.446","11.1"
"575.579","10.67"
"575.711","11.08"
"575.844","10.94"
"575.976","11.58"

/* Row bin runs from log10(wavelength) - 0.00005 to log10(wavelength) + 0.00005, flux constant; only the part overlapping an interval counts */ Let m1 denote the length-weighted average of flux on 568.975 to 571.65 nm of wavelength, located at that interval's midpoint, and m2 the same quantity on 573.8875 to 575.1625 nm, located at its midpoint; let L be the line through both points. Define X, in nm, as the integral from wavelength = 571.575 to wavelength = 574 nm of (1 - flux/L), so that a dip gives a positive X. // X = 0.219 nm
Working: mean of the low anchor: 11.1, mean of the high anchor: 12.5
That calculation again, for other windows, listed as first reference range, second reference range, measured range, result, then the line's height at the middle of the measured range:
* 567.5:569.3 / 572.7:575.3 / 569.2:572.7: 0.237 nm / 11.6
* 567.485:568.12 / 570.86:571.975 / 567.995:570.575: 0.070 nm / 11.1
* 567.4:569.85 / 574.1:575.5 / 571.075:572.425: 0.155 nm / 11.8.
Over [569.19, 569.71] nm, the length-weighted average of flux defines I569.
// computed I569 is 10.5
